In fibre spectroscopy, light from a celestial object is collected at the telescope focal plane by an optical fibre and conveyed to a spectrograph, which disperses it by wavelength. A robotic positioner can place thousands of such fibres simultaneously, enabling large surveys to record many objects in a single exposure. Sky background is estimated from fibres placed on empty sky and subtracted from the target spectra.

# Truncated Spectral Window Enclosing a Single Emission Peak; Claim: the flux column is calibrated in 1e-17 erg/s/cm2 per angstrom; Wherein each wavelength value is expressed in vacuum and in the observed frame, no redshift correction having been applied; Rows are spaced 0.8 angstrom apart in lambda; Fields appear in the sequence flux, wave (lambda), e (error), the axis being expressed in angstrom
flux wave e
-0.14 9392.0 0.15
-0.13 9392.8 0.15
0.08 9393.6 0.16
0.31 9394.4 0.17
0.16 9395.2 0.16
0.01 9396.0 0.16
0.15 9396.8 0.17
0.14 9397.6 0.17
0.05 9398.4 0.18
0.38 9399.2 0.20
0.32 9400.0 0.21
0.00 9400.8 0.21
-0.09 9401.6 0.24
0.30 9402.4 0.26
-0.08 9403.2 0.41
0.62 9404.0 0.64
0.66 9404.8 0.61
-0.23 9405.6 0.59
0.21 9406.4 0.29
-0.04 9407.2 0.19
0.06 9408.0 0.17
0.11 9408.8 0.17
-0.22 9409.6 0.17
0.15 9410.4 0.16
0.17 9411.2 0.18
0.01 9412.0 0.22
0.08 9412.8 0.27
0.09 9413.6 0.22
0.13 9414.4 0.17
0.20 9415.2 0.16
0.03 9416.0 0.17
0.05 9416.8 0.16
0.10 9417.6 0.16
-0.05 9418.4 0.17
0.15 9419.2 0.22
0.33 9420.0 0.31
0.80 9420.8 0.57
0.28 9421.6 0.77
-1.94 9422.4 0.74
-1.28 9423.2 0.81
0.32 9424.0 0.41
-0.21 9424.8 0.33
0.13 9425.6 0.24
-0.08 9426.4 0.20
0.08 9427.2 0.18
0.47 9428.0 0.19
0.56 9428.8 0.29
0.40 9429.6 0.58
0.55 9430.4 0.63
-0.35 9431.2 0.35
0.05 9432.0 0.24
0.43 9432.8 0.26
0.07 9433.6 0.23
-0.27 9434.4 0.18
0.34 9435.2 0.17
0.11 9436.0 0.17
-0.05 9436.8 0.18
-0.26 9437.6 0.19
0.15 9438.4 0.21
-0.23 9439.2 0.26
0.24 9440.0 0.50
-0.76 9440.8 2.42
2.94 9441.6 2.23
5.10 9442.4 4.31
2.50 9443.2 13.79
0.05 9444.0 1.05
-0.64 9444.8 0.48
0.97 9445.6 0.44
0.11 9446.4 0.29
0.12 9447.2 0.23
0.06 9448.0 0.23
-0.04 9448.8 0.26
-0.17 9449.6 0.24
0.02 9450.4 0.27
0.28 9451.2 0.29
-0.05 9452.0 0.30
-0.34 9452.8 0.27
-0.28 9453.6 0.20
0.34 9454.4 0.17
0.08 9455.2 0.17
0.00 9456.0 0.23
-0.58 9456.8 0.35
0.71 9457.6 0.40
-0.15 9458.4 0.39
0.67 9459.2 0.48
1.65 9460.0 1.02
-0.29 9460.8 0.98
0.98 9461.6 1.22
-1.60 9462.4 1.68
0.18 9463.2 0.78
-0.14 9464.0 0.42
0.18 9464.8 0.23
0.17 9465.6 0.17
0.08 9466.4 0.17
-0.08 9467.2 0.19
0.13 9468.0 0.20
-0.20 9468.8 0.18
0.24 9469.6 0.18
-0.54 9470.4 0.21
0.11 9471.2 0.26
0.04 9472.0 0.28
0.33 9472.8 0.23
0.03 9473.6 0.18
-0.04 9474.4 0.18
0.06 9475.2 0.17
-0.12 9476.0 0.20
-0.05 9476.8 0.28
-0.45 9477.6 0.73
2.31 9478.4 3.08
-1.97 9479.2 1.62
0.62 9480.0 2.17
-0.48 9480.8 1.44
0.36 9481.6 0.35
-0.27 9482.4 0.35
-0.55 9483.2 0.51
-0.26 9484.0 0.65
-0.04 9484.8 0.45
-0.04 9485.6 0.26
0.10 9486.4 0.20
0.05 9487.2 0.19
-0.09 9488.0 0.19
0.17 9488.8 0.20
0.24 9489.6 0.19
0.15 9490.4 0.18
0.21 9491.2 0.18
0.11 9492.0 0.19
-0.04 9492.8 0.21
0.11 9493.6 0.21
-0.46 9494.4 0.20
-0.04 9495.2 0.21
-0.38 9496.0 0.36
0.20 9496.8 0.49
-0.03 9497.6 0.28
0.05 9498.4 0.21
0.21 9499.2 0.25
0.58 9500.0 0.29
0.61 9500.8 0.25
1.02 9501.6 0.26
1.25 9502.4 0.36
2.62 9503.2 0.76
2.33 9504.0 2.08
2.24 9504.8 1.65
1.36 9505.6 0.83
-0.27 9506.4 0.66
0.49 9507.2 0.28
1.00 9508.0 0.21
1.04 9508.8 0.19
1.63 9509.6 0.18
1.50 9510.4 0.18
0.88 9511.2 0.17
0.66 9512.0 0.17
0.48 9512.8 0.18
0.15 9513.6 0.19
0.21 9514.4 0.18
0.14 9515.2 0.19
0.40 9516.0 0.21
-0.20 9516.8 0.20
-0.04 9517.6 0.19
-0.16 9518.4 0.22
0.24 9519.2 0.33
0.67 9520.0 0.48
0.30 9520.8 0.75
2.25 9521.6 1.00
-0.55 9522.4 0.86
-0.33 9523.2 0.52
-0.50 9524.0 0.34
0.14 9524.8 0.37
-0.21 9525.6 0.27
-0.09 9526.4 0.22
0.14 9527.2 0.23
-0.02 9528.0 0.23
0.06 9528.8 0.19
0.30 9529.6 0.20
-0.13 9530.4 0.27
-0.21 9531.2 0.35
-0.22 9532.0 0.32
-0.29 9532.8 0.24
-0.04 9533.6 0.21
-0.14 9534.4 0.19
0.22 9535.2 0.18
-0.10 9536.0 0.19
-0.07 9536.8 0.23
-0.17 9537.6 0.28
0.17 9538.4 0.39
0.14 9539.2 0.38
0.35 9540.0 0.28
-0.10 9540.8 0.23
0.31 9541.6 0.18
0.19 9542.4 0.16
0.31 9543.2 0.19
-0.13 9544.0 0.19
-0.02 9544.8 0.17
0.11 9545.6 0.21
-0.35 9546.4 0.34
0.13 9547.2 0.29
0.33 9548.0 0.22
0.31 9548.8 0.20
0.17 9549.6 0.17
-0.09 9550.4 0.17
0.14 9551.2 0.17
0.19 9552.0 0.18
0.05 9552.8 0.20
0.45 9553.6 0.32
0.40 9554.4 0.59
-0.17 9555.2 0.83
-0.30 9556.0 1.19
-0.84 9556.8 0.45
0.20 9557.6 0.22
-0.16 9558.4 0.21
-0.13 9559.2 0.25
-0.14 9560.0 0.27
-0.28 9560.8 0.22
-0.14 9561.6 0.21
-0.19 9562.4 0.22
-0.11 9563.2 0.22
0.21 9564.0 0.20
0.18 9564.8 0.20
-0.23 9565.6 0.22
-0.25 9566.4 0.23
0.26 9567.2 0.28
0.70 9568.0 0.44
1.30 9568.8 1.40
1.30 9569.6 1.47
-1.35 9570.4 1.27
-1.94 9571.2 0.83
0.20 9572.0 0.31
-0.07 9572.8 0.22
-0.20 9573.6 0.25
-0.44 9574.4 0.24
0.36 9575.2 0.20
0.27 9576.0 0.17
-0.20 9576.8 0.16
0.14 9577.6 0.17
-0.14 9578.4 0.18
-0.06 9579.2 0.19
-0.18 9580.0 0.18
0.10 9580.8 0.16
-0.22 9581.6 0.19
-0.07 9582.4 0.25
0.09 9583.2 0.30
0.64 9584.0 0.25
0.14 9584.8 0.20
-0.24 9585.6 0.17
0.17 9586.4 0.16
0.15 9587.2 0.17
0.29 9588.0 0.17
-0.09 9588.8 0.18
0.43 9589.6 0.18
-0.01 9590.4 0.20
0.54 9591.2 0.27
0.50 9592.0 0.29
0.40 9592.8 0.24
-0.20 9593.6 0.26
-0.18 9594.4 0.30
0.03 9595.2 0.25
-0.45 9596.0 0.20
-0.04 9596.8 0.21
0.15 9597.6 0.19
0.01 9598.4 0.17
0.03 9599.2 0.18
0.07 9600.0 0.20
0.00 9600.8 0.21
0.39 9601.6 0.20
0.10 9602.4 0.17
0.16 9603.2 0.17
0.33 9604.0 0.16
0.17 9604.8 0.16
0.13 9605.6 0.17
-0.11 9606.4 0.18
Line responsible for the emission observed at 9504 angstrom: [O II]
